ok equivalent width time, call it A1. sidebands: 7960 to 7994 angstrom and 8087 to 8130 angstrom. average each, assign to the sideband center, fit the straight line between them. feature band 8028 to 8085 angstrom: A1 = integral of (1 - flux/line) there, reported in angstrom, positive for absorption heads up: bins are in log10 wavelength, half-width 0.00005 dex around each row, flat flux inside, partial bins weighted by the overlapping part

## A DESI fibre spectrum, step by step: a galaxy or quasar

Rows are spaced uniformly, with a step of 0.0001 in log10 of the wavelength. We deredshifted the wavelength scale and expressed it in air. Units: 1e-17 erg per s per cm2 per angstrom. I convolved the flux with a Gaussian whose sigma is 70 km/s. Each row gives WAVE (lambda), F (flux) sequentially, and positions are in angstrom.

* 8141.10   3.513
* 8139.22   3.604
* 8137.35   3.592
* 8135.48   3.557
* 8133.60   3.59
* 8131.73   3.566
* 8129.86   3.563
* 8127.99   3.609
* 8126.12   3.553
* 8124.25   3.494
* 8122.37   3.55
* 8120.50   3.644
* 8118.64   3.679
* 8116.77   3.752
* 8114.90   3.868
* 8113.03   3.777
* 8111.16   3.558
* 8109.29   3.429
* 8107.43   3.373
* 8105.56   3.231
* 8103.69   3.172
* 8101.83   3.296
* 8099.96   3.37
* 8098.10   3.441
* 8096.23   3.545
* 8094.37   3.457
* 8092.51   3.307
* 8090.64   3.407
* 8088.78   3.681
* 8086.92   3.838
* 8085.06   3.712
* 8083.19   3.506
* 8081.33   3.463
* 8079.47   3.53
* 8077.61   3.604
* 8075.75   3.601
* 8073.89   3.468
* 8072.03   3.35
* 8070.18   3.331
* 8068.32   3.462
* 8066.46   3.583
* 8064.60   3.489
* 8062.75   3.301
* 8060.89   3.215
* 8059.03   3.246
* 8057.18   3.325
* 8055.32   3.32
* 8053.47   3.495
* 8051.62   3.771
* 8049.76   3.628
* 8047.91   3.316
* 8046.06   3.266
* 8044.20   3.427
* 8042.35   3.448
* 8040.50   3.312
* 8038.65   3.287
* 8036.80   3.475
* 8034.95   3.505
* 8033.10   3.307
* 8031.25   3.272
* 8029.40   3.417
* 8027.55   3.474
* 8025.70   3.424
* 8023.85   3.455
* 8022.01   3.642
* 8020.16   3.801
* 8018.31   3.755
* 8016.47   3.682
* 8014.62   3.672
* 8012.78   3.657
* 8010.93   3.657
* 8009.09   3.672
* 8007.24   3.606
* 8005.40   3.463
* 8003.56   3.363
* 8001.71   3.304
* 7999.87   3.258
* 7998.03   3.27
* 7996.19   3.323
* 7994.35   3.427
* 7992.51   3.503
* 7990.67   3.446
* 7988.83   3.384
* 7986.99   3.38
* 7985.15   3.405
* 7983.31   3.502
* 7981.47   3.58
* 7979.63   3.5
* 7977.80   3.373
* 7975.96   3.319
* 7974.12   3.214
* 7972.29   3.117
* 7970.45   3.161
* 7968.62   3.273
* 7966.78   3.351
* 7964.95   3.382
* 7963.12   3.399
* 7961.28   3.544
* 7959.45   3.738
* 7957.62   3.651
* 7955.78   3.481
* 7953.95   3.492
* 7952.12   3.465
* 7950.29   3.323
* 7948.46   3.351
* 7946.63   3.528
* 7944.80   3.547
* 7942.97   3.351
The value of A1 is 0.59 angstrom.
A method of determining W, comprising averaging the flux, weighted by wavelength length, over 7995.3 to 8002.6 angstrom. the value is 3.29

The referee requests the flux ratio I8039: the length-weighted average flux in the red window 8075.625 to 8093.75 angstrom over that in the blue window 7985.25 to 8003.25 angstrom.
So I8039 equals 1.06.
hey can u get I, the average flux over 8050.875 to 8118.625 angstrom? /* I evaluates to 3.48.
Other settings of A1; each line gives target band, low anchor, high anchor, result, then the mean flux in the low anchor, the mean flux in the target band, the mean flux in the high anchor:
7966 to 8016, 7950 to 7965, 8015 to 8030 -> 1.88 angstrom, 3.51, 3.42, 3.59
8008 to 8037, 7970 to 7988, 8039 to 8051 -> -1.44 angstrom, 3.36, 3.56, 3.4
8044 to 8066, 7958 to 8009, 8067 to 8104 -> 0.35 angstrom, 3.4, 3.4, 3.48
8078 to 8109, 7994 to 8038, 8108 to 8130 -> 1.12 angstrom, 3.49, 3.46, 3.62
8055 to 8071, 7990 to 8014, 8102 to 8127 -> 0.62 angstrom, 3.46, 3.36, 3.54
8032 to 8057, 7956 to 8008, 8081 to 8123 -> 0.31 angstrom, 3.4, 3.42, 3.53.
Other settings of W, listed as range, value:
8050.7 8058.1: 3.48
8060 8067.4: 3.4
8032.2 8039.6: 3.39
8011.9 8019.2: 3.69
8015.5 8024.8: 3.67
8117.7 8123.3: 3.63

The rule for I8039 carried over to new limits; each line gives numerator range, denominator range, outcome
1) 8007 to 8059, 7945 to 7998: 1.02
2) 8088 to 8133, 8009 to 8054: 1.00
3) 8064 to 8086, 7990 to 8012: 1.02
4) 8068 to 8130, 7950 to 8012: 1.03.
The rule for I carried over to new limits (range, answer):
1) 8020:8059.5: 3.43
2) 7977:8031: 3.49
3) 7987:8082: 3.46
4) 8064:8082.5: 3.49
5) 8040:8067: 3.41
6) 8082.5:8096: 3.56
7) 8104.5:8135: 3.57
